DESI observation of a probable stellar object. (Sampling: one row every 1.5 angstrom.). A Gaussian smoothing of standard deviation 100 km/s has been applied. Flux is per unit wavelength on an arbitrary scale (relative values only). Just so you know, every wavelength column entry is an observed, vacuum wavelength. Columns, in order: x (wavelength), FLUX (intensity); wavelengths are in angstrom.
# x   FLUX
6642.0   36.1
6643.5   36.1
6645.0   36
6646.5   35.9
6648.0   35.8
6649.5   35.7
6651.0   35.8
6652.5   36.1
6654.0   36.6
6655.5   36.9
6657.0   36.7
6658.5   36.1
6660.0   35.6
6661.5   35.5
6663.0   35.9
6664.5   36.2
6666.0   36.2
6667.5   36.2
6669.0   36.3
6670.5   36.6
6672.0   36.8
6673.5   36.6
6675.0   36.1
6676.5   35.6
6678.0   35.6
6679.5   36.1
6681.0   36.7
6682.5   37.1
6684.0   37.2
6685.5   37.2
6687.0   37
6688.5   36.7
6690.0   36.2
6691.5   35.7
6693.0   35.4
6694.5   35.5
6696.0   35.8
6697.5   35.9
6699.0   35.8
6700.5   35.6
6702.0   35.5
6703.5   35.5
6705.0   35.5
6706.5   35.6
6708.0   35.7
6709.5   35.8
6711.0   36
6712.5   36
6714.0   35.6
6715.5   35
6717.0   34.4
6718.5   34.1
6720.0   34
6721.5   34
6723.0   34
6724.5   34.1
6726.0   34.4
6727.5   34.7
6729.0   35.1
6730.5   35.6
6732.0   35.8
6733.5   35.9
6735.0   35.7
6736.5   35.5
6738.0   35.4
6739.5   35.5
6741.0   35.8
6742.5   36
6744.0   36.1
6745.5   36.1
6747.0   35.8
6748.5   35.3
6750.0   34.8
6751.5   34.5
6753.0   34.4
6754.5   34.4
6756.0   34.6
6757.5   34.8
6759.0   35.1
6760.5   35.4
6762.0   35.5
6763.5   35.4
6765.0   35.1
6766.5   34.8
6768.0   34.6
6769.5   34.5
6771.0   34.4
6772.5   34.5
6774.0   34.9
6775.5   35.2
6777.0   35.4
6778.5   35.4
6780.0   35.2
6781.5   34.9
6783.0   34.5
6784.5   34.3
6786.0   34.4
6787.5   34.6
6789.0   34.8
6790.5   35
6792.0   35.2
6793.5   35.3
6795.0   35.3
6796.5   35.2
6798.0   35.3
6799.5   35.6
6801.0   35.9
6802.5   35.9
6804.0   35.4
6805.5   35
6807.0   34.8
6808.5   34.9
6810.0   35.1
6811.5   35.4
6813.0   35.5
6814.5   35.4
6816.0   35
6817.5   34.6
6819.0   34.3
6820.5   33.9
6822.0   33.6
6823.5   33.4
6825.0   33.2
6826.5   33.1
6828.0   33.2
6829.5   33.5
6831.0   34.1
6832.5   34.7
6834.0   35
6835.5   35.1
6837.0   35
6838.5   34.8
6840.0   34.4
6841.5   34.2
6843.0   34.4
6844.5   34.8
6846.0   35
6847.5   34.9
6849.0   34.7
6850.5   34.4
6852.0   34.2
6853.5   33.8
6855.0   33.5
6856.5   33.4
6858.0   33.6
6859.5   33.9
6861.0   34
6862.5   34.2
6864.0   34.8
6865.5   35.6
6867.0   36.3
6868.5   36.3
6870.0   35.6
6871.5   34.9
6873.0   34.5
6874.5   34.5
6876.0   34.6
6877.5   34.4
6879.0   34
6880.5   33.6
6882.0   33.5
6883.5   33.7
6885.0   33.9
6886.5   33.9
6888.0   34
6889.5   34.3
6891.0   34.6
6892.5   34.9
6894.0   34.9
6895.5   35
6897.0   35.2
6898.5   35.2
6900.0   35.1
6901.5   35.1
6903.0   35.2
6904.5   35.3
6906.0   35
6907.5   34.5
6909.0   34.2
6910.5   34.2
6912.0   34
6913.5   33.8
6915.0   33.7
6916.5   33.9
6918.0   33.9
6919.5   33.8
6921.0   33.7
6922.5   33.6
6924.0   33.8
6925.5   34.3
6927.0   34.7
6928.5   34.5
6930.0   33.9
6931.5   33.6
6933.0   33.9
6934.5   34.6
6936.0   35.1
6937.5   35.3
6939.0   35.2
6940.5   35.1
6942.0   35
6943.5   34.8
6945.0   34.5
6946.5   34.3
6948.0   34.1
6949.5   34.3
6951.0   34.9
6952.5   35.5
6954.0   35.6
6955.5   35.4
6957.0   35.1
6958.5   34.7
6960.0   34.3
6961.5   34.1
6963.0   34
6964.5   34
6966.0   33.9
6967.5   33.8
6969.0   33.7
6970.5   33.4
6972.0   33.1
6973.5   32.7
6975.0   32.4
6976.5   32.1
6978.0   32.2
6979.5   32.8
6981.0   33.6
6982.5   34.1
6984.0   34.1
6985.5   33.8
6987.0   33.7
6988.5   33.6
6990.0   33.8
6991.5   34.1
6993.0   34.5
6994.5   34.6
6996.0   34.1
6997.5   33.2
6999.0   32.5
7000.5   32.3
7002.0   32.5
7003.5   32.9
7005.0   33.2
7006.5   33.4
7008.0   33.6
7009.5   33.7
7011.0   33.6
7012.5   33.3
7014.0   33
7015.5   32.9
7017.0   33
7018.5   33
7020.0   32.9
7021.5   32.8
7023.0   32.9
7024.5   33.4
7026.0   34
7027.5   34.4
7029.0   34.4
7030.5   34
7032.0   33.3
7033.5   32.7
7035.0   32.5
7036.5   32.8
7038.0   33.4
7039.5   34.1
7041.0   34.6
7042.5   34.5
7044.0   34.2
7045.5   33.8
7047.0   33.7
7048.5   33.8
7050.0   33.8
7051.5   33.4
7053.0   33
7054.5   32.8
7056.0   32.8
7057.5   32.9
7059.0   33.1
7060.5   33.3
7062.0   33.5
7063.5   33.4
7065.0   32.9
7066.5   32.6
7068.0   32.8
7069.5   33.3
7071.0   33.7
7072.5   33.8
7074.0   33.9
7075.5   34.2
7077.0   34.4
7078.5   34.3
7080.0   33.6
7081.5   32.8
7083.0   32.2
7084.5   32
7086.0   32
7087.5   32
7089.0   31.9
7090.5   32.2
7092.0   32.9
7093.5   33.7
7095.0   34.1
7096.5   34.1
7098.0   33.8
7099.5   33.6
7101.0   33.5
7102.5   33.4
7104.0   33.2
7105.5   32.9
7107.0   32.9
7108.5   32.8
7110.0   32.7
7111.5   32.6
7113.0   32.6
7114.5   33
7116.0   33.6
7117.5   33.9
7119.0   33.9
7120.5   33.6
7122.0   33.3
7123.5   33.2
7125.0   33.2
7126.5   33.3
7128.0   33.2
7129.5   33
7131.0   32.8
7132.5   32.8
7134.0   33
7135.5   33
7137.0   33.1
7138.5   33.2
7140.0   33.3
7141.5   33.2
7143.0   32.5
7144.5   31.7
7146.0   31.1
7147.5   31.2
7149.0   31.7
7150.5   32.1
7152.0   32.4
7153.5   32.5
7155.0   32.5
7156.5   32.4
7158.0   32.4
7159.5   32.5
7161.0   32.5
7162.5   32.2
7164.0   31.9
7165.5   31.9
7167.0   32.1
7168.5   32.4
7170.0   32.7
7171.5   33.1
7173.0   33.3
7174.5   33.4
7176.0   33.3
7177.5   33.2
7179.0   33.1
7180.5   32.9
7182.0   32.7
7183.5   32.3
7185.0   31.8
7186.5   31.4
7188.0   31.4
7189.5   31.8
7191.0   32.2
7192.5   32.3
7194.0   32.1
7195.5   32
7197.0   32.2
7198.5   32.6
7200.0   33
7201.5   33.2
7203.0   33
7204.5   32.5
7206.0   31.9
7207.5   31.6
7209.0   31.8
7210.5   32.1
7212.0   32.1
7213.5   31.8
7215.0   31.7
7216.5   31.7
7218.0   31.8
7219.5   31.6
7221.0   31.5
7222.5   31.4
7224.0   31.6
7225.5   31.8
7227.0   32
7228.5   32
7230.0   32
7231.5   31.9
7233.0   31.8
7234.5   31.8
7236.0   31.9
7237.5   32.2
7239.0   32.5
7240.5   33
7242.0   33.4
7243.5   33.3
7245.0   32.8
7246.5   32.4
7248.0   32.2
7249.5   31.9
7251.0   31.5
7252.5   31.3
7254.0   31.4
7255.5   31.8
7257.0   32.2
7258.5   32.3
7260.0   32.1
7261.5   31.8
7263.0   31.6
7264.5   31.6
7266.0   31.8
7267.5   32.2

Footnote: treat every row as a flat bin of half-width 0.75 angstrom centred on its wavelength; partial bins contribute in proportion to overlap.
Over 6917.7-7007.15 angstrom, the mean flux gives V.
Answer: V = 34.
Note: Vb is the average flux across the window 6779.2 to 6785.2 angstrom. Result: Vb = 34.7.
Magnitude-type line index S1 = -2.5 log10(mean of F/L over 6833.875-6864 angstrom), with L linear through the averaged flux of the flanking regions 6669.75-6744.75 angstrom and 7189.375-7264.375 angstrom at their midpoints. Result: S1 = 0.010 mag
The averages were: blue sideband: 35.7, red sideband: 32.1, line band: 34.4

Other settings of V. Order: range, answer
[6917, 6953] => 34.4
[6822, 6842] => 34.1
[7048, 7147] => 33.1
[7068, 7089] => 33.2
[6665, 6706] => 36.2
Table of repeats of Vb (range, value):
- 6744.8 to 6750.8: 35.5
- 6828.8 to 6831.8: 33.8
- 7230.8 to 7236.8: 31.9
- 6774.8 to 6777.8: 35.3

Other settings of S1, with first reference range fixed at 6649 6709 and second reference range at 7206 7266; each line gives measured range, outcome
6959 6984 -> 0.02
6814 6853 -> 0.02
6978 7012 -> 0.01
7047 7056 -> 0.00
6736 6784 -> 0.01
